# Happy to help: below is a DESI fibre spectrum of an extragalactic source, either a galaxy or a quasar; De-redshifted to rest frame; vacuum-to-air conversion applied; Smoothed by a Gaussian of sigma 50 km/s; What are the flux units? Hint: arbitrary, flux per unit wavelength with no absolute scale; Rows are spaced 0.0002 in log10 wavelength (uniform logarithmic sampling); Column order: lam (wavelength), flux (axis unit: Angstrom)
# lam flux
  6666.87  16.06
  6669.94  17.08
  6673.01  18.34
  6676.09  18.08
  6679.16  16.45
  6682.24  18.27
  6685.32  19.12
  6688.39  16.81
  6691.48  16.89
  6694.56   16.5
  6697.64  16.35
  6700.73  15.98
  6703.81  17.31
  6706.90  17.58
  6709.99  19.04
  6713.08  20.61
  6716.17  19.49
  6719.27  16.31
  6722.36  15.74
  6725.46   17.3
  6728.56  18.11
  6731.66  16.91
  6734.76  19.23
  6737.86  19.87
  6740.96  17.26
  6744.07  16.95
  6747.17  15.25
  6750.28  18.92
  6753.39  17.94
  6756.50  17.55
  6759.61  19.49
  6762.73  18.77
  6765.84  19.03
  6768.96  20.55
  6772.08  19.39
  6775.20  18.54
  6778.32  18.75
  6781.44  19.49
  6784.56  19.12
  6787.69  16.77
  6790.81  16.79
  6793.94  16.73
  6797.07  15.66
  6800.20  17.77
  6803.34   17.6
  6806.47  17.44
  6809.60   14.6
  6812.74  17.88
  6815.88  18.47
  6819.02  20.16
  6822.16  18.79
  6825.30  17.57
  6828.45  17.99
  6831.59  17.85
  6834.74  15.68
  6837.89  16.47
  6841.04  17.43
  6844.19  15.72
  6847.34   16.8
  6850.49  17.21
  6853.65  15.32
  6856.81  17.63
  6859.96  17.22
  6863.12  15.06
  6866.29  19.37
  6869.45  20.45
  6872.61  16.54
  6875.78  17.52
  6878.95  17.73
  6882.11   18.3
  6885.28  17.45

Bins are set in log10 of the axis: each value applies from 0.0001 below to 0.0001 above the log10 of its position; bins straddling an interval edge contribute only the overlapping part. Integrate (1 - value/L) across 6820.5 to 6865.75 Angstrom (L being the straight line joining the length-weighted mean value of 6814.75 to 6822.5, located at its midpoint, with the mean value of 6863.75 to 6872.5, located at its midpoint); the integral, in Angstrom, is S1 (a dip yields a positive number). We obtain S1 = 4.9 Angstrom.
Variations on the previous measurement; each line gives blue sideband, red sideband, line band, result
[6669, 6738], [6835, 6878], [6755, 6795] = -2.7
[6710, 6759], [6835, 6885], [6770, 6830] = -1.2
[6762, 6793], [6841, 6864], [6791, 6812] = 1.5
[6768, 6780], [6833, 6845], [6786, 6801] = 1.4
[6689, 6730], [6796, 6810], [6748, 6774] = -2.6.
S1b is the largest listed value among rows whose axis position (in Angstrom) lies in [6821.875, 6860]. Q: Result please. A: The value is 18.79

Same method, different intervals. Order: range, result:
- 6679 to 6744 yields 20.61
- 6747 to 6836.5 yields 20.55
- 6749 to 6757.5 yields 18.92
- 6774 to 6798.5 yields 19.49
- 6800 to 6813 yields 17.88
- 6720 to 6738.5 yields 19.87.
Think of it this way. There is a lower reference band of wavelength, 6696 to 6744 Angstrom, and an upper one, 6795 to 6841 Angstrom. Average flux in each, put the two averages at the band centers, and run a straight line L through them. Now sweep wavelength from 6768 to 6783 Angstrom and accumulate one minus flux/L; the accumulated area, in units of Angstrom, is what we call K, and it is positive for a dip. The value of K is -1.5 Angstrom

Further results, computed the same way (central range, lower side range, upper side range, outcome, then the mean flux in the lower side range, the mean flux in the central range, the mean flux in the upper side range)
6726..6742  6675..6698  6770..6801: -0.6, 17.3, 18.3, 17.9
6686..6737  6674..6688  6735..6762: 1.1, 17.9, 17.6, 18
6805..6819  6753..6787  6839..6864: 0.2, 18.9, 17.4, 16.6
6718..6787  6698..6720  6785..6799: -3.5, 18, 18.2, 16.7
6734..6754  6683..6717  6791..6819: -0.4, 17.8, 17.9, 17.2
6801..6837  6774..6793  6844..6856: -0.8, 18.2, 17.6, 16.4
